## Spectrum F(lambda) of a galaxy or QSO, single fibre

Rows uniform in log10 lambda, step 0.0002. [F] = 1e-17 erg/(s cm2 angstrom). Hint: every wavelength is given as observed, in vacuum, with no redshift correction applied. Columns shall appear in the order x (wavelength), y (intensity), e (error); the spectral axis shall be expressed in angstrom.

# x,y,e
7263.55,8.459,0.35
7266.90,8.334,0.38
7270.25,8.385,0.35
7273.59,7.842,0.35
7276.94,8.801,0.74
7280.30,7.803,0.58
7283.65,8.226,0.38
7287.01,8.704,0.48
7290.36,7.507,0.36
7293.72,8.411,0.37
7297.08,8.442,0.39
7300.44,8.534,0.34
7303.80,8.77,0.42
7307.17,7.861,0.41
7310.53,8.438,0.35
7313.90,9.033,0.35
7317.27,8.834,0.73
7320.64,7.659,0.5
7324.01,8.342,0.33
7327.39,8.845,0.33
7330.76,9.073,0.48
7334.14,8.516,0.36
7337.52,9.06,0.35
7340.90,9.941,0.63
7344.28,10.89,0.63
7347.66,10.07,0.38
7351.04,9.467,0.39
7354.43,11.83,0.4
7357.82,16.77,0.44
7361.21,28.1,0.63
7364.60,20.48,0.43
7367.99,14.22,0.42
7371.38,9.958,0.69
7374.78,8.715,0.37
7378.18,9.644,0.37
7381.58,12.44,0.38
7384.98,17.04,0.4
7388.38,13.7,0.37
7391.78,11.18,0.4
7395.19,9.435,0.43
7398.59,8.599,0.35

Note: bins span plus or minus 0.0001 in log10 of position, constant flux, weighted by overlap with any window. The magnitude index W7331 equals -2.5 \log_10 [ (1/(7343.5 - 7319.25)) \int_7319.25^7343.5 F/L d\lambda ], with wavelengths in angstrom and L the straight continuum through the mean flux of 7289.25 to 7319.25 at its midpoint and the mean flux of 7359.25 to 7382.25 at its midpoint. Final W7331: 0.24 mag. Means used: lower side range 8.44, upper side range 14.9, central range 8.87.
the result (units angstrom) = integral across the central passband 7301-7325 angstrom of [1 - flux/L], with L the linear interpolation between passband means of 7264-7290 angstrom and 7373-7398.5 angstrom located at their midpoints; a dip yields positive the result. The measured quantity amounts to 2.3 angstrom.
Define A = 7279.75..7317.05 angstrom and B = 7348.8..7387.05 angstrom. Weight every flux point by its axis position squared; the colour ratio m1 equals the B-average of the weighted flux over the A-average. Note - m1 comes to 1.7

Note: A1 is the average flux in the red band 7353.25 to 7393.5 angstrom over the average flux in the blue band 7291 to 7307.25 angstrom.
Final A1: 1.7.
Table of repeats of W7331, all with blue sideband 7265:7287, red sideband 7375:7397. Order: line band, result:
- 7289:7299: 0.09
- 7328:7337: 0.15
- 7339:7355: 0.04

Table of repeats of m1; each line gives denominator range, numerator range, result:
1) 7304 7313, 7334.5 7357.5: 1.27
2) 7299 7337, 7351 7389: 1.73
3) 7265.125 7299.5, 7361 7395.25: 1.70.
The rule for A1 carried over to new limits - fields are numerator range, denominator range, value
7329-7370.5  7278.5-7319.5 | 1.57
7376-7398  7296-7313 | 1.42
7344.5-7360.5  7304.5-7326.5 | 1.54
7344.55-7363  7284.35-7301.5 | 1.80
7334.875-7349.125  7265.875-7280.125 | 1.19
